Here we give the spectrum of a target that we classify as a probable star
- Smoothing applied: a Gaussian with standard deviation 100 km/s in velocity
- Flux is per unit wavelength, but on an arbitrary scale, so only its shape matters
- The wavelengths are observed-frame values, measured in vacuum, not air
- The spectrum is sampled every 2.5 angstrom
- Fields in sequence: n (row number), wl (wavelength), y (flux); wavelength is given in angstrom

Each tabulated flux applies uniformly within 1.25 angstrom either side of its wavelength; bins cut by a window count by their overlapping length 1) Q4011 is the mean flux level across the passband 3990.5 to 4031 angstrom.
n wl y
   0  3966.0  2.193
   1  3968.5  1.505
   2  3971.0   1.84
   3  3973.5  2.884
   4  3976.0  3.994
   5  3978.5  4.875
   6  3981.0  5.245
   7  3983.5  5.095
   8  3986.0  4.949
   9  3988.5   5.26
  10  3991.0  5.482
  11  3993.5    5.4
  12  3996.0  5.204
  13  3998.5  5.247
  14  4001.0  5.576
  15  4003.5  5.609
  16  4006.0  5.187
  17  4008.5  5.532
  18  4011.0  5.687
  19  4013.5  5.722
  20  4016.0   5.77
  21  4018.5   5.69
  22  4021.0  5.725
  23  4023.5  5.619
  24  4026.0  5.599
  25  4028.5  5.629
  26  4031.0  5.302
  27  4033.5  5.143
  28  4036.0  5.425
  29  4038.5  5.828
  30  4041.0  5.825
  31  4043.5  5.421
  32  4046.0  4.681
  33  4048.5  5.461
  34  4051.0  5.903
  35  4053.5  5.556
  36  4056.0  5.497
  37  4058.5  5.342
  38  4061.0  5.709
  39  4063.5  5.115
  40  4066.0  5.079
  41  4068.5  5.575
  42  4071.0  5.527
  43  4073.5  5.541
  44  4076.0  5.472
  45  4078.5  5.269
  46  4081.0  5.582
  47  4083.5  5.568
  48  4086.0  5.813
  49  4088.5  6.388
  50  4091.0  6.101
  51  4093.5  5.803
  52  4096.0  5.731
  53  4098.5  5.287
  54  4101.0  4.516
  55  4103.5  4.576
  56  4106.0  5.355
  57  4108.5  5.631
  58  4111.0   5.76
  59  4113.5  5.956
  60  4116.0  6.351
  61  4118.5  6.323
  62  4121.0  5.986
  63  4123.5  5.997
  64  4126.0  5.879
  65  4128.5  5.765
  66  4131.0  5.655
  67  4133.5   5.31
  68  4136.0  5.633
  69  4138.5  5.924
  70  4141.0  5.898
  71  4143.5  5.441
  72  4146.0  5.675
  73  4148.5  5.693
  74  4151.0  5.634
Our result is 5.54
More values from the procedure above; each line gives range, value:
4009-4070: 5.51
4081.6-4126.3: 5.72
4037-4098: 5.57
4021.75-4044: 5.54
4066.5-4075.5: 5.5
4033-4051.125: 5.45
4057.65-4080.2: 5.41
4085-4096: 6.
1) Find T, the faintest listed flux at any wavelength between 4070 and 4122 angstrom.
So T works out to 4.516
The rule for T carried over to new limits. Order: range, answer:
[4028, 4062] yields 4.681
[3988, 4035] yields 5.143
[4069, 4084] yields 5.269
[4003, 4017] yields 5.187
